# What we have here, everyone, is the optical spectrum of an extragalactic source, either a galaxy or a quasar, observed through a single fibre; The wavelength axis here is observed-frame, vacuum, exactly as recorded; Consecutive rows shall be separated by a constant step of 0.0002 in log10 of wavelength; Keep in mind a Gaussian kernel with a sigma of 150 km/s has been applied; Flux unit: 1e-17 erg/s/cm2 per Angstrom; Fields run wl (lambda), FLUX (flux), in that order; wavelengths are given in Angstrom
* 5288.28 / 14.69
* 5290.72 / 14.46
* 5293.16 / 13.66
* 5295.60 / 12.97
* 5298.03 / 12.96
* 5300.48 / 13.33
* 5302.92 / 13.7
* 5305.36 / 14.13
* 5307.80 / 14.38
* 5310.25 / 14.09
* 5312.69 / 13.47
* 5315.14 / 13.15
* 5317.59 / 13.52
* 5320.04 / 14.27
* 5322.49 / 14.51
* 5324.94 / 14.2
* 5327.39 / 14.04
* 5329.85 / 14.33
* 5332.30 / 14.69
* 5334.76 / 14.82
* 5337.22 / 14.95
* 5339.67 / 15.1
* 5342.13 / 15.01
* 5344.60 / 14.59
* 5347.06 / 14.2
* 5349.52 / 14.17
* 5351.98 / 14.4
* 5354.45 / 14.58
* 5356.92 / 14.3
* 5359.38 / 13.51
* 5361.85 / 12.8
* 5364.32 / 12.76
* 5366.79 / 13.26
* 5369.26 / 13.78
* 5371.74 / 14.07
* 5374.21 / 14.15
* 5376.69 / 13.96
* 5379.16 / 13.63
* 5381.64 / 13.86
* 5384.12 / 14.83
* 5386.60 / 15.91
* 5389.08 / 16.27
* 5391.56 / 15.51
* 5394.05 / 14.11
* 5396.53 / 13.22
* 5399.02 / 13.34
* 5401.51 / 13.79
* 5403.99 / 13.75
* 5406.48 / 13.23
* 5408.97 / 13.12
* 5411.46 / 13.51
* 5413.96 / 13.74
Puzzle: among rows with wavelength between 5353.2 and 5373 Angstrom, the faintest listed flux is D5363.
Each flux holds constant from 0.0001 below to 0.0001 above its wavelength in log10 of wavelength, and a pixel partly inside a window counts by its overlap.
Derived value 12.76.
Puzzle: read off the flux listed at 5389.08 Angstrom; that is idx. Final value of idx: 16.27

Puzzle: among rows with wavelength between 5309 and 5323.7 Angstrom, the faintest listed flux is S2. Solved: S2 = 13.15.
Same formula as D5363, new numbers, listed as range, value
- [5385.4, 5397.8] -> 13.22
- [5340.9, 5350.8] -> 14.17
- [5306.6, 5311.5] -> 14.09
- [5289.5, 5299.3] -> 12.96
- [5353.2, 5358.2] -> 14.3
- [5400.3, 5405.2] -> 13.75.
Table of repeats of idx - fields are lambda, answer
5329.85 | 14.33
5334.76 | 14.82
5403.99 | 13.75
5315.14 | 13.15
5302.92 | 13.7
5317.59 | 13.52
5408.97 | 13.12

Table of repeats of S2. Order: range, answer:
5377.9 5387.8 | 13.63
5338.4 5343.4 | 15.01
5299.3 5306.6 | 13.33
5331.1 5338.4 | 14.69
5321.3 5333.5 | 14.04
